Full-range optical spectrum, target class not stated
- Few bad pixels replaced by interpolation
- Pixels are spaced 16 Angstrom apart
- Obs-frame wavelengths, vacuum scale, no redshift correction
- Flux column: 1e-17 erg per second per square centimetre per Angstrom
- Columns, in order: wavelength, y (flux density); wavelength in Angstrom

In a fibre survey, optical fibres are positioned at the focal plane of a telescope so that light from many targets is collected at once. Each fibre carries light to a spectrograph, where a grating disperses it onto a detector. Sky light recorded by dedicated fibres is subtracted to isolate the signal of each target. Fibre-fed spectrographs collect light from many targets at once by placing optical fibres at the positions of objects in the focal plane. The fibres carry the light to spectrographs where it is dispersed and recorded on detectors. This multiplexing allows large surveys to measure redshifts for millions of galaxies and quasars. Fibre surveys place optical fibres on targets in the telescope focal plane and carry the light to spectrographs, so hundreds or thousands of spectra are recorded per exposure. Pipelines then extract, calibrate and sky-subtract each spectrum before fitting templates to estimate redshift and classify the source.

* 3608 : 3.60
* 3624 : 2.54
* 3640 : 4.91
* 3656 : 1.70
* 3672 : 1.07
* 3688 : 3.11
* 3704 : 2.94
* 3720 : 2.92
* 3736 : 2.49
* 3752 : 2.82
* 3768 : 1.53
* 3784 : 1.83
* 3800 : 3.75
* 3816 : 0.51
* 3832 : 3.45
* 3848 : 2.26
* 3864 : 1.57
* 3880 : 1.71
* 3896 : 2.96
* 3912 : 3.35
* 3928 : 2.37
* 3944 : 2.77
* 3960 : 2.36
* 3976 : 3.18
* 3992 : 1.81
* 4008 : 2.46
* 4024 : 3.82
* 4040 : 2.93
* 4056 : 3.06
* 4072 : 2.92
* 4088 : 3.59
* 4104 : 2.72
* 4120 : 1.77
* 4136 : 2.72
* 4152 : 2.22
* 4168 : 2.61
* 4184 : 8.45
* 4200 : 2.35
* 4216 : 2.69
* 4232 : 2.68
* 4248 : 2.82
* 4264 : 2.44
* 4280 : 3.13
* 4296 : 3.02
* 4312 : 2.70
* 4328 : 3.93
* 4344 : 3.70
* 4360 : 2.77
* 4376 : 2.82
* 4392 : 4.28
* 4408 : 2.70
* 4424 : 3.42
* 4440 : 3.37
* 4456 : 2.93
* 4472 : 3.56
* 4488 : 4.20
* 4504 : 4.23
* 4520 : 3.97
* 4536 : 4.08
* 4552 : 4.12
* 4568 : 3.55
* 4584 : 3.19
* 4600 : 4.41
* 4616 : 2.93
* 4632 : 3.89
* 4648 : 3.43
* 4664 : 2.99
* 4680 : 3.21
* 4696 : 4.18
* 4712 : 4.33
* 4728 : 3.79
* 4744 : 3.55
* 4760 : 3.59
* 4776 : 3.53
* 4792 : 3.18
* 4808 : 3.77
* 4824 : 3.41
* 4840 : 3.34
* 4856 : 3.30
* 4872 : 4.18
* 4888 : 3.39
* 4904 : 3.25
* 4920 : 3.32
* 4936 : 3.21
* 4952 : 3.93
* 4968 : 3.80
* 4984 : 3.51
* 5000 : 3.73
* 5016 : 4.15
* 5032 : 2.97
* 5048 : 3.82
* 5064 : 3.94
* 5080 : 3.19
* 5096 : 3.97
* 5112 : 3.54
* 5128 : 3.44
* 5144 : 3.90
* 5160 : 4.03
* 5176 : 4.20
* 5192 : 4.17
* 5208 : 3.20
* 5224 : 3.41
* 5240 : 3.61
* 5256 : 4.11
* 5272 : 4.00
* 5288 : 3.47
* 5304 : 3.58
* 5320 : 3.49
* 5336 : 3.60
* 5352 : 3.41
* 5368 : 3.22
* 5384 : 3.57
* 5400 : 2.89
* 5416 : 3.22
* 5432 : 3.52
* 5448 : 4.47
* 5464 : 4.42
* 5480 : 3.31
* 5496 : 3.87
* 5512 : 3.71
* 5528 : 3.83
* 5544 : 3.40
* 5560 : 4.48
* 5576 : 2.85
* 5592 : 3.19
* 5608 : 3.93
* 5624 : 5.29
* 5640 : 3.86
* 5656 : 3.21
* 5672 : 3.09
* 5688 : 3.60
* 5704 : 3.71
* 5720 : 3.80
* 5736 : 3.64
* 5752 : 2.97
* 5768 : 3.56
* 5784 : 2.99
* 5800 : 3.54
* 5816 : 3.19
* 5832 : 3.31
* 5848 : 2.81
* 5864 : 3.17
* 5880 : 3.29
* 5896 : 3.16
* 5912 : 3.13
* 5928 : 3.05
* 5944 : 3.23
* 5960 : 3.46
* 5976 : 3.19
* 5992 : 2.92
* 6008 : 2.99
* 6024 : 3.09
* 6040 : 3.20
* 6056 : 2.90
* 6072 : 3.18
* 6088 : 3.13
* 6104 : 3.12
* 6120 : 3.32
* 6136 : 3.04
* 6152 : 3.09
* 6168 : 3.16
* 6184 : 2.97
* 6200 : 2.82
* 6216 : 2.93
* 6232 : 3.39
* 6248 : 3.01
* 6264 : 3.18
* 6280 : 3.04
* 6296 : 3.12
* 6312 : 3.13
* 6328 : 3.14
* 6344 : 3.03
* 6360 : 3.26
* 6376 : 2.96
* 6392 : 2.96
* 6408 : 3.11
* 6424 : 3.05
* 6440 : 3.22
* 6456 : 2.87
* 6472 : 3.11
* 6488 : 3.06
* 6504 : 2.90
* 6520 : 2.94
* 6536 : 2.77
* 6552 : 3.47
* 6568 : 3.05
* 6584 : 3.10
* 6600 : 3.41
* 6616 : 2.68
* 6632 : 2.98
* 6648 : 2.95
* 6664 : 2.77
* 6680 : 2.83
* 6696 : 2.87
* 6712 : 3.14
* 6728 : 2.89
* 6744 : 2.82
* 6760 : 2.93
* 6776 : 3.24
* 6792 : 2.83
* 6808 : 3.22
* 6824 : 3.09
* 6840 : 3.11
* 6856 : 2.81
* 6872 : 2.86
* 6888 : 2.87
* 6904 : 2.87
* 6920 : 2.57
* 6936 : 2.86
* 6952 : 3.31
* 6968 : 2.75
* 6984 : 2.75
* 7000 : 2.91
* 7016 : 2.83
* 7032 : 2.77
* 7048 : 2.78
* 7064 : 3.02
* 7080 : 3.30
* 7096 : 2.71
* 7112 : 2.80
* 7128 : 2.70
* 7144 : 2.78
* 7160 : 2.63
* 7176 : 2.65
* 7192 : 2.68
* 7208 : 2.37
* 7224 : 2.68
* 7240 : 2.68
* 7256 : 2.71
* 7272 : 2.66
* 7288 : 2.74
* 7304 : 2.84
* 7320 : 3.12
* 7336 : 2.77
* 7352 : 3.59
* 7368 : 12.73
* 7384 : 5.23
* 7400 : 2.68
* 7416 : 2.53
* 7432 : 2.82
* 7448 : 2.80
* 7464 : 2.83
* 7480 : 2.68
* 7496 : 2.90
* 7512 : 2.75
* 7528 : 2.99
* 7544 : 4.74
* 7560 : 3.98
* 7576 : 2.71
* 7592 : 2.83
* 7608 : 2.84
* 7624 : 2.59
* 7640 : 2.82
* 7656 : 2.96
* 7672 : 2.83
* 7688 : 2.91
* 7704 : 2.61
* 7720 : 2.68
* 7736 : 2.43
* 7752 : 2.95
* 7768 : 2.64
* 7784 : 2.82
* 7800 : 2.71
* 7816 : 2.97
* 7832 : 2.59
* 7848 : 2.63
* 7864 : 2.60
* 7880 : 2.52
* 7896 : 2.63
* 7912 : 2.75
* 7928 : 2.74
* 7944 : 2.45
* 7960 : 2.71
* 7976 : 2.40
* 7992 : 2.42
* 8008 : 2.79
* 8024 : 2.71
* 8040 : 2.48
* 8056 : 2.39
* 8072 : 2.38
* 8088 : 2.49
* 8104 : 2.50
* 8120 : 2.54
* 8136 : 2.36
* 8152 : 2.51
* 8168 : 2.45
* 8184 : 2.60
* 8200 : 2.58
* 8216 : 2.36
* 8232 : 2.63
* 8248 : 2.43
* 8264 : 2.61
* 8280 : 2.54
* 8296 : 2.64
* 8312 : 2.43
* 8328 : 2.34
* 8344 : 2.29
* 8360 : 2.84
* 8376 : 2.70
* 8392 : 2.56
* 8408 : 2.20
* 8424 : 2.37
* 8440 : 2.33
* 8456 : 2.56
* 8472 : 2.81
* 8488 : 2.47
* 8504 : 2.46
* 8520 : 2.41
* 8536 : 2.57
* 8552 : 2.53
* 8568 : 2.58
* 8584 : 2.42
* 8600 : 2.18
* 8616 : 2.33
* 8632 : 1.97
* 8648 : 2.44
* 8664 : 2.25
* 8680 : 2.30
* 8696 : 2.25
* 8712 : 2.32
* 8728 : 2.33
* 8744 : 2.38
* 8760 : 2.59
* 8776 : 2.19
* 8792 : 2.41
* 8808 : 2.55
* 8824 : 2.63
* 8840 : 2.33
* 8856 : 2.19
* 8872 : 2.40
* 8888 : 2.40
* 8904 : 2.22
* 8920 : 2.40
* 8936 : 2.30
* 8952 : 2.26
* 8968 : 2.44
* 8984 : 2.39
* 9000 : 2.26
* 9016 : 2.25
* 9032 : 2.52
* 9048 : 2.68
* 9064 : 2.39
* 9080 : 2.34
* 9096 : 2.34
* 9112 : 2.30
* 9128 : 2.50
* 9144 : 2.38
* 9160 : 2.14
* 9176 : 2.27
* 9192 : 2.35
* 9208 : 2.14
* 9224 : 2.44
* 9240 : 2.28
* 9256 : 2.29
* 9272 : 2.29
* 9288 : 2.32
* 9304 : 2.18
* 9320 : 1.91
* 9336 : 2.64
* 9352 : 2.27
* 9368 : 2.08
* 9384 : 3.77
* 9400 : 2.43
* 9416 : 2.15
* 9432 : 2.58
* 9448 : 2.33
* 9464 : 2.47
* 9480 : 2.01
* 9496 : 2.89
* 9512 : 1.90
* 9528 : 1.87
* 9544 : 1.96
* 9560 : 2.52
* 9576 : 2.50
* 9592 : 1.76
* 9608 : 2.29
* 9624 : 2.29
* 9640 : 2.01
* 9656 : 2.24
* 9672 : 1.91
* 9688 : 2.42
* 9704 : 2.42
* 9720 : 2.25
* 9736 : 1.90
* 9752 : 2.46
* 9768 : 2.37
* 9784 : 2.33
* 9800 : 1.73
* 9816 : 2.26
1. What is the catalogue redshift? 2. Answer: 0.122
